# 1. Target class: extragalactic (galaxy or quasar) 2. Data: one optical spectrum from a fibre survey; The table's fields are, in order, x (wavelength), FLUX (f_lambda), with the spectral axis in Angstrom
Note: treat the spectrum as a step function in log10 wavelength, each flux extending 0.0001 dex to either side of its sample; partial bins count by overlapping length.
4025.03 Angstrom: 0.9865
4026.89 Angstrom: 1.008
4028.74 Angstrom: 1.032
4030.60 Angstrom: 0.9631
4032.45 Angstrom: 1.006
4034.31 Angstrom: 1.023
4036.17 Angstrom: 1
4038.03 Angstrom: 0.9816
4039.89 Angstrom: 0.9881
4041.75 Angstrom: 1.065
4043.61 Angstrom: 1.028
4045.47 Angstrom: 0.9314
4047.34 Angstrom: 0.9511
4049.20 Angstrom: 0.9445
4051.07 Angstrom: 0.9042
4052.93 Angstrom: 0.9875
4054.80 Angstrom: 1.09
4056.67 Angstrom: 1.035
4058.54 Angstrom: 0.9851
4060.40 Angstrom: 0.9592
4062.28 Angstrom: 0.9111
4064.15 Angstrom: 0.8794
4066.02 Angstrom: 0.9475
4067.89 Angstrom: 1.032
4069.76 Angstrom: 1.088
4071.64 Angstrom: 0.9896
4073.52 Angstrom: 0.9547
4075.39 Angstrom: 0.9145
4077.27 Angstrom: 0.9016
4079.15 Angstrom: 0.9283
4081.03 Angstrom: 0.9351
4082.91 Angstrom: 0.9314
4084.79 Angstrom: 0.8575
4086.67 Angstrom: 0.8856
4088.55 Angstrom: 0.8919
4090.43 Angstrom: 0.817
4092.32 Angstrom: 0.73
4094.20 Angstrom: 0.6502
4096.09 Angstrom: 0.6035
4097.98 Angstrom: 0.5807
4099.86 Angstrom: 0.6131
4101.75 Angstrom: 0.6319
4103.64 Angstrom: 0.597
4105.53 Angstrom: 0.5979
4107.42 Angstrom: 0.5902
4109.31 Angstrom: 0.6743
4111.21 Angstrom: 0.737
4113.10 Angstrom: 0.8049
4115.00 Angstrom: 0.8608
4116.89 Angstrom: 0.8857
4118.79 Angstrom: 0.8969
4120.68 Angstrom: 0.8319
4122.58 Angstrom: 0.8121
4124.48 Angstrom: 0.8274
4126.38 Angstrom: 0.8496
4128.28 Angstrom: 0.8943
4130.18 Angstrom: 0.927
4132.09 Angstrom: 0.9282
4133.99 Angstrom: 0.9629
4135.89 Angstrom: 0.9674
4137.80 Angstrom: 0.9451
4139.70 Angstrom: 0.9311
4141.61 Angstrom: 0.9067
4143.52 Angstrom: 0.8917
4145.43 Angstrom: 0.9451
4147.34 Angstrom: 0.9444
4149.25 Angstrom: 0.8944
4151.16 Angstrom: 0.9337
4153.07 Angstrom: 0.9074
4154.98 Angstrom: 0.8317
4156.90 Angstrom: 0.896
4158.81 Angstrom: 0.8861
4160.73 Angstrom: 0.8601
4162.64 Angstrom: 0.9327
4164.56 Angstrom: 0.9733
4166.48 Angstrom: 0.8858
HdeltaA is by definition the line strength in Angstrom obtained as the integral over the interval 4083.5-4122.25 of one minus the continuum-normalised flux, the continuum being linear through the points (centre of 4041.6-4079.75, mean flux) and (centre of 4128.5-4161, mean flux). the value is 8.4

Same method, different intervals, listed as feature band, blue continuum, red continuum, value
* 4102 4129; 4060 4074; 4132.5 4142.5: 5.1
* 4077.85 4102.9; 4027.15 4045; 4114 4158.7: 4.6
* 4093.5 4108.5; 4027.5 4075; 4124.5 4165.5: 5.4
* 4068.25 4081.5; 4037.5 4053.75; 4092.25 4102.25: -3.1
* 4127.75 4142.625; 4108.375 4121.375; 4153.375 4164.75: -1.5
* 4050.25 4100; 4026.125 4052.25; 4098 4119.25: -2.8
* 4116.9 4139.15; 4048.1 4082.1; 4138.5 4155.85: 0.7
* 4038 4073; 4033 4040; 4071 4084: -0.5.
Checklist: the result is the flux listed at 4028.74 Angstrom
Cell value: 1.032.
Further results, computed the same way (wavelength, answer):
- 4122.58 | 0.8121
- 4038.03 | 0.9816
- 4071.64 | 0.9896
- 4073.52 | 0.9547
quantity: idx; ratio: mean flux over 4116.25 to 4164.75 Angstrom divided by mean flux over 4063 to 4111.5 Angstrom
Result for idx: 1.1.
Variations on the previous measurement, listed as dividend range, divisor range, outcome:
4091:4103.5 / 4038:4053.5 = 0.65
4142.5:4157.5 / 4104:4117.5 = 1.25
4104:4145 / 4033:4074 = 0.85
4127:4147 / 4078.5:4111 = 1.27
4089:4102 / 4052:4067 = 0.69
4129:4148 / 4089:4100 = 1.37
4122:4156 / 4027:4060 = 0.91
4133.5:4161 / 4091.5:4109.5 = 1.46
